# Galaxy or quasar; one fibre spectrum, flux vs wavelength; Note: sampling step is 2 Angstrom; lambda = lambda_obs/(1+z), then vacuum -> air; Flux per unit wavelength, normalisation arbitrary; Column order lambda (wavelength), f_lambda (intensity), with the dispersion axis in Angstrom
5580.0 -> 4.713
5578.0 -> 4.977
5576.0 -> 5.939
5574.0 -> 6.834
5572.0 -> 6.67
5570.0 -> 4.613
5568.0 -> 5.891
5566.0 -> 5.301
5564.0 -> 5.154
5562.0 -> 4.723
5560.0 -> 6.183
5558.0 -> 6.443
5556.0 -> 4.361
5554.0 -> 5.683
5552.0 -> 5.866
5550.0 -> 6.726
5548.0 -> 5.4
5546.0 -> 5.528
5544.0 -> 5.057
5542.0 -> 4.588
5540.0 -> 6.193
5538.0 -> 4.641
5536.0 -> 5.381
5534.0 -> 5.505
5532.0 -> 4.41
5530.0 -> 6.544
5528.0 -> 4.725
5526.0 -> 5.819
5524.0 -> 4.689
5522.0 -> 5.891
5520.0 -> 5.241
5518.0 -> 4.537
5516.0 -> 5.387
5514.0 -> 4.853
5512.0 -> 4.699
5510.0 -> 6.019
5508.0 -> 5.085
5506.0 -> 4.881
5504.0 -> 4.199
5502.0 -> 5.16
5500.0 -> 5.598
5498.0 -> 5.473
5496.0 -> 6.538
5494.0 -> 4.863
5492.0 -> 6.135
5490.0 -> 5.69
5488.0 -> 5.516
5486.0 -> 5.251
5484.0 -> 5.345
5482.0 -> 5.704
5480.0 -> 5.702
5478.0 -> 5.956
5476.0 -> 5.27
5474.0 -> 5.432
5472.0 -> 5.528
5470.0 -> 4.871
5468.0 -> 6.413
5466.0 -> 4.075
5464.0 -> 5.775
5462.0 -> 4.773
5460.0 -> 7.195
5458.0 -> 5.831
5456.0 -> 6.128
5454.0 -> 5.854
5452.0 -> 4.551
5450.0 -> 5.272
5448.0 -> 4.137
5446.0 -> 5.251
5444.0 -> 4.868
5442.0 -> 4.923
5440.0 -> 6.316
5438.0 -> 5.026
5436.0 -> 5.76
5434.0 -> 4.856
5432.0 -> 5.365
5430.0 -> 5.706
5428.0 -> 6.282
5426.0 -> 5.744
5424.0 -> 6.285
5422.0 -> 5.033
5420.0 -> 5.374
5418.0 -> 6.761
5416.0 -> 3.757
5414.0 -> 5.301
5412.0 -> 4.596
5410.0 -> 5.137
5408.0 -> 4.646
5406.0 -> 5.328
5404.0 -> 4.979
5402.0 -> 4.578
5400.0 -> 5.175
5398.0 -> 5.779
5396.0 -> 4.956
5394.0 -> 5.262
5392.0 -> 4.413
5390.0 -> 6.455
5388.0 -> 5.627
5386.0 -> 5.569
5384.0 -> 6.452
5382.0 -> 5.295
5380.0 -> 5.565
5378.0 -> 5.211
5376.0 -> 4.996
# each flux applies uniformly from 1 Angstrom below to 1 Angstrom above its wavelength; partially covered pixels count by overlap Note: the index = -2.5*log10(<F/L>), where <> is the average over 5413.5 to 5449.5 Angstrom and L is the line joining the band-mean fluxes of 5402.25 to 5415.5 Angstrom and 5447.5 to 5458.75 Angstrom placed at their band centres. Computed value -0.05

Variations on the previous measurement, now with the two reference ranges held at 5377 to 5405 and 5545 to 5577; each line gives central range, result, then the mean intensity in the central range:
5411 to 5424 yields 0.04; 5.23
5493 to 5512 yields 0.06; 5.28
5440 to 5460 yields 0.03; 5.36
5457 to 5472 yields -0.01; 5.56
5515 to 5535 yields 0.07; 5.27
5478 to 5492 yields -0.01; 5.61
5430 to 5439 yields 0.03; 5.3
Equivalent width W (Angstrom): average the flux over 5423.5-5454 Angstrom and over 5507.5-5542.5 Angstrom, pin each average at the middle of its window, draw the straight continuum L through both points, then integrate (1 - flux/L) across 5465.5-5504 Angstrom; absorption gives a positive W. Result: -1.4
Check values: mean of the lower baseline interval 5.36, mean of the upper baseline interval 5.25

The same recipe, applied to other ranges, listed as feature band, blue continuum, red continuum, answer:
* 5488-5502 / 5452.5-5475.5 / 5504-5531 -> -0.74 Angstrom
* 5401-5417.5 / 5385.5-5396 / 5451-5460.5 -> 2.04 Angstrom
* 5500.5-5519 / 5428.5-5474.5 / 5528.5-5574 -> 1.59 Angstrom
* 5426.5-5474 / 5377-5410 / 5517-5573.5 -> -0.55 Angstrom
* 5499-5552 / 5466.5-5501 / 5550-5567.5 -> 2.78 Angstrom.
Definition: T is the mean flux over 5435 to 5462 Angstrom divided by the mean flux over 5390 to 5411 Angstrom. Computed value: 1.1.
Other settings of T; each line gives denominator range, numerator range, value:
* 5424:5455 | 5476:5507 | 1.02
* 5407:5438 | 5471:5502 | 1.04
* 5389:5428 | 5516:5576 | 1.04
